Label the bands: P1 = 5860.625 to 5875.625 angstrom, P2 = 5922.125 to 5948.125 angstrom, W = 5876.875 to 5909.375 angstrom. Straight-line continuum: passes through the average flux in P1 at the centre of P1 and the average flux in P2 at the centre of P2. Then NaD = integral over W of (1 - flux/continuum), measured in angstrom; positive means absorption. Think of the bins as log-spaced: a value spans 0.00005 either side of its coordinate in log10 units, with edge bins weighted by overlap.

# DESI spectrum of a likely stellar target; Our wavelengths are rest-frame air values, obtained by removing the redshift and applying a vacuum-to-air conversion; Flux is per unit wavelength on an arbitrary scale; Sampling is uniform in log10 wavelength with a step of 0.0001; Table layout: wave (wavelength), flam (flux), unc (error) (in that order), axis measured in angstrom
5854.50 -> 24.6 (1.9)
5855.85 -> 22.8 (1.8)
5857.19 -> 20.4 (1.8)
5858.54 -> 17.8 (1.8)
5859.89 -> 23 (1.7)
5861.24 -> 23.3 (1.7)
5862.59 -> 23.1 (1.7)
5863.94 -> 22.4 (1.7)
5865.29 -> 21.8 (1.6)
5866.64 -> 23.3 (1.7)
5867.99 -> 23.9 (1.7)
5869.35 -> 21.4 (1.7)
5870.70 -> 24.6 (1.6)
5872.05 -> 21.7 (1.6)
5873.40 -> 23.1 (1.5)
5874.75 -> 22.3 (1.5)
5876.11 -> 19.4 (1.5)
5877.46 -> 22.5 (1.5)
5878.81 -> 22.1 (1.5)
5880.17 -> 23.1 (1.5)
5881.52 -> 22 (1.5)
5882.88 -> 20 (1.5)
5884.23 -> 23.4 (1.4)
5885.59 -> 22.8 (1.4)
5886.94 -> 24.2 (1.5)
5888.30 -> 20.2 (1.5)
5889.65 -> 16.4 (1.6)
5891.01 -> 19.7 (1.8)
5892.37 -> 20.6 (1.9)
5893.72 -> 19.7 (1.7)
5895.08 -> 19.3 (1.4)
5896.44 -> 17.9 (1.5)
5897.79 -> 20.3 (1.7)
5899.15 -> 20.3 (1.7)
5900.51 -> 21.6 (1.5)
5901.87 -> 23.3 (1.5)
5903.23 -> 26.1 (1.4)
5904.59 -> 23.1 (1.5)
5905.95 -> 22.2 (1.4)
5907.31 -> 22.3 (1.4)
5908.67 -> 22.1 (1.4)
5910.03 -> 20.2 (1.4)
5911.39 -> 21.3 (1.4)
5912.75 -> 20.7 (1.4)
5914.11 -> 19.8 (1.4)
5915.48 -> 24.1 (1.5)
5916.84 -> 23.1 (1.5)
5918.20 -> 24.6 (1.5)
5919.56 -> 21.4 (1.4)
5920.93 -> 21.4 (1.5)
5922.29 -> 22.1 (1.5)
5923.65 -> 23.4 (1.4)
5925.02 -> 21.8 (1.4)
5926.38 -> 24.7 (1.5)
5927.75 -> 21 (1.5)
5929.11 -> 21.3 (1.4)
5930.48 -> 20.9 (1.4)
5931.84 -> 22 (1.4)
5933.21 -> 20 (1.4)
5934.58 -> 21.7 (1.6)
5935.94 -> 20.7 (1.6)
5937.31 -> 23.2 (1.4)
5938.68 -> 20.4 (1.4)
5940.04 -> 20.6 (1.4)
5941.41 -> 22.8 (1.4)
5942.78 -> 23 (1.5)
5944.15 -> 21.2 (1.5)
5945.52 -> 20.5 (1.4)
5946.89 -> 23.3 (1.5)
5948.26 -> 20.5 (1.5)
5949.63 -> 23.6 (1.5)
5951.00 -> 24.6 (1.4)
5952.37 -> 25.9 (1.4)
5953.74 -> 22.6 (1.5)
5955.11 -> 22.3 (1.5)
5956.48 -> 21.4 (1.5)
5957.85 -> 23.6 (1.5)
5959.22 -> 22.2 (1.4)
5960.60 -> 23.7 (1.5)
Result 1.3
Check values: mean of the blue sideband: 22.8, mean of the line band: 21.5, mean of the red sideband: 21.8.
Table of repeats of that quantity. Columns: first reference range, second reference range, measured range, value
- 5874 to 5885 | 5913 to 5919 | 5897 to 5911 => 0.2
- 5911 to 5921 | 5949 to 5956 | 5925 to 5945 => 1.1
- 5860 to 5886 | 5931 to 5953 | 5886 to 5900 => 1.5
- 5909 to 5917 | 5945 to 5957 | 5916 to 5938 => -0.2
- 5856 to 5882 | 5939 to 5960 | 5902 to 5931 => 0.1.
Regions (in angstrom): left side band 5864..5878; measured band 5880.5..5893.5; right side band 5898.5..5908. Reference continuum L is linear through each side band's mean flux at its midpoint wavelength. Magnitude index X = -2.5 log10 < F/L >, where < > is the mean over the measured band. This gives 0.07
